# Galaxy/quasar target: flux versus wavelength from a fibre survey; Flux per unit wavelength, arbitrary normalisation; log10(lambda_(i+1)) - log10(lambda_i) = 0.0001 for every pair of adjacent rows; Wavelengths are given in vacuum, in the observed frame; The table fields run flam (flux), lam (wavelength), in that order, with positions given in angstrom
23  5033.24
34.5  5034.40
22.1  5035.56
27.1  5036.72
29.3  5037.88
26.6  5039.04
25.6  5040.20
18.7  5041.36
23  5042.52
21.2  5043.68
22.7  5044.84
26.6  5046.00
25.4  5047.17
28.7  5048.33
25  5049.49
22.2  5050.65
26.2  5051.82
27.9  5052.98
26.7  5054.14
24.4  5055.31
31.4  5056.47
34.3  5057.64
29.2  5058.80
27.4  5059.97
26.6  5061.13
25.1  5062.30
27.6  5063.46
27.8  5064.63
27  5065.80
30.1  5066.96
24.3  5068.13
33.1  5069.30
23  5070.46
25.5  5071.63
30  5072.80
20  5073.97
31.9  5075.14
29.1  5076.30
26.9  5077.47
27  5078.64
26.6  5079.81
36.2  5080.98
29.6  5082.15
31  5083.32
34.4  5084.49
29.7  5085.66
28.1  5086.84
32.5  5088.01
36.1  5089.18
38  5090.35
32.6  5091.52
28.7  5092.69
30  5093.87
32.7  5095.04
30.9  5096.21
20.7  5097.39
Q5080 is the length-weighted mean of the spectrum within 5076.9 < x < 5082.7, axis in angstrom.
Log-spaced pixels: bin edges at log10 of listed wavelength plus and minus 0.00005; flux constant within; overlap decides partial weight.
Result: 29.3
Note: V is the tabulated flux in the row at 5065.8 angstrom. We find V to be 27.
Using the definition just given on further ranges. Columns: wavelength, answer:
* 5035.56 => 22.1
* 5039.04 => 26.6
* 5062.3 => 25.1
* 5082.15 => 29.6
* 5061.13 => 26.6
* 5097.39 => 20.7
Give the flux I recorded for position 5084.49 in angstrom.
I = 34.4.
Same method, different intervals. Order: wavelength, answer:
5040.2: 25.6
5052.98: 27.9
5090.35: 38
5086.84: 28.1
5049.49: 25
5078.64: 27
